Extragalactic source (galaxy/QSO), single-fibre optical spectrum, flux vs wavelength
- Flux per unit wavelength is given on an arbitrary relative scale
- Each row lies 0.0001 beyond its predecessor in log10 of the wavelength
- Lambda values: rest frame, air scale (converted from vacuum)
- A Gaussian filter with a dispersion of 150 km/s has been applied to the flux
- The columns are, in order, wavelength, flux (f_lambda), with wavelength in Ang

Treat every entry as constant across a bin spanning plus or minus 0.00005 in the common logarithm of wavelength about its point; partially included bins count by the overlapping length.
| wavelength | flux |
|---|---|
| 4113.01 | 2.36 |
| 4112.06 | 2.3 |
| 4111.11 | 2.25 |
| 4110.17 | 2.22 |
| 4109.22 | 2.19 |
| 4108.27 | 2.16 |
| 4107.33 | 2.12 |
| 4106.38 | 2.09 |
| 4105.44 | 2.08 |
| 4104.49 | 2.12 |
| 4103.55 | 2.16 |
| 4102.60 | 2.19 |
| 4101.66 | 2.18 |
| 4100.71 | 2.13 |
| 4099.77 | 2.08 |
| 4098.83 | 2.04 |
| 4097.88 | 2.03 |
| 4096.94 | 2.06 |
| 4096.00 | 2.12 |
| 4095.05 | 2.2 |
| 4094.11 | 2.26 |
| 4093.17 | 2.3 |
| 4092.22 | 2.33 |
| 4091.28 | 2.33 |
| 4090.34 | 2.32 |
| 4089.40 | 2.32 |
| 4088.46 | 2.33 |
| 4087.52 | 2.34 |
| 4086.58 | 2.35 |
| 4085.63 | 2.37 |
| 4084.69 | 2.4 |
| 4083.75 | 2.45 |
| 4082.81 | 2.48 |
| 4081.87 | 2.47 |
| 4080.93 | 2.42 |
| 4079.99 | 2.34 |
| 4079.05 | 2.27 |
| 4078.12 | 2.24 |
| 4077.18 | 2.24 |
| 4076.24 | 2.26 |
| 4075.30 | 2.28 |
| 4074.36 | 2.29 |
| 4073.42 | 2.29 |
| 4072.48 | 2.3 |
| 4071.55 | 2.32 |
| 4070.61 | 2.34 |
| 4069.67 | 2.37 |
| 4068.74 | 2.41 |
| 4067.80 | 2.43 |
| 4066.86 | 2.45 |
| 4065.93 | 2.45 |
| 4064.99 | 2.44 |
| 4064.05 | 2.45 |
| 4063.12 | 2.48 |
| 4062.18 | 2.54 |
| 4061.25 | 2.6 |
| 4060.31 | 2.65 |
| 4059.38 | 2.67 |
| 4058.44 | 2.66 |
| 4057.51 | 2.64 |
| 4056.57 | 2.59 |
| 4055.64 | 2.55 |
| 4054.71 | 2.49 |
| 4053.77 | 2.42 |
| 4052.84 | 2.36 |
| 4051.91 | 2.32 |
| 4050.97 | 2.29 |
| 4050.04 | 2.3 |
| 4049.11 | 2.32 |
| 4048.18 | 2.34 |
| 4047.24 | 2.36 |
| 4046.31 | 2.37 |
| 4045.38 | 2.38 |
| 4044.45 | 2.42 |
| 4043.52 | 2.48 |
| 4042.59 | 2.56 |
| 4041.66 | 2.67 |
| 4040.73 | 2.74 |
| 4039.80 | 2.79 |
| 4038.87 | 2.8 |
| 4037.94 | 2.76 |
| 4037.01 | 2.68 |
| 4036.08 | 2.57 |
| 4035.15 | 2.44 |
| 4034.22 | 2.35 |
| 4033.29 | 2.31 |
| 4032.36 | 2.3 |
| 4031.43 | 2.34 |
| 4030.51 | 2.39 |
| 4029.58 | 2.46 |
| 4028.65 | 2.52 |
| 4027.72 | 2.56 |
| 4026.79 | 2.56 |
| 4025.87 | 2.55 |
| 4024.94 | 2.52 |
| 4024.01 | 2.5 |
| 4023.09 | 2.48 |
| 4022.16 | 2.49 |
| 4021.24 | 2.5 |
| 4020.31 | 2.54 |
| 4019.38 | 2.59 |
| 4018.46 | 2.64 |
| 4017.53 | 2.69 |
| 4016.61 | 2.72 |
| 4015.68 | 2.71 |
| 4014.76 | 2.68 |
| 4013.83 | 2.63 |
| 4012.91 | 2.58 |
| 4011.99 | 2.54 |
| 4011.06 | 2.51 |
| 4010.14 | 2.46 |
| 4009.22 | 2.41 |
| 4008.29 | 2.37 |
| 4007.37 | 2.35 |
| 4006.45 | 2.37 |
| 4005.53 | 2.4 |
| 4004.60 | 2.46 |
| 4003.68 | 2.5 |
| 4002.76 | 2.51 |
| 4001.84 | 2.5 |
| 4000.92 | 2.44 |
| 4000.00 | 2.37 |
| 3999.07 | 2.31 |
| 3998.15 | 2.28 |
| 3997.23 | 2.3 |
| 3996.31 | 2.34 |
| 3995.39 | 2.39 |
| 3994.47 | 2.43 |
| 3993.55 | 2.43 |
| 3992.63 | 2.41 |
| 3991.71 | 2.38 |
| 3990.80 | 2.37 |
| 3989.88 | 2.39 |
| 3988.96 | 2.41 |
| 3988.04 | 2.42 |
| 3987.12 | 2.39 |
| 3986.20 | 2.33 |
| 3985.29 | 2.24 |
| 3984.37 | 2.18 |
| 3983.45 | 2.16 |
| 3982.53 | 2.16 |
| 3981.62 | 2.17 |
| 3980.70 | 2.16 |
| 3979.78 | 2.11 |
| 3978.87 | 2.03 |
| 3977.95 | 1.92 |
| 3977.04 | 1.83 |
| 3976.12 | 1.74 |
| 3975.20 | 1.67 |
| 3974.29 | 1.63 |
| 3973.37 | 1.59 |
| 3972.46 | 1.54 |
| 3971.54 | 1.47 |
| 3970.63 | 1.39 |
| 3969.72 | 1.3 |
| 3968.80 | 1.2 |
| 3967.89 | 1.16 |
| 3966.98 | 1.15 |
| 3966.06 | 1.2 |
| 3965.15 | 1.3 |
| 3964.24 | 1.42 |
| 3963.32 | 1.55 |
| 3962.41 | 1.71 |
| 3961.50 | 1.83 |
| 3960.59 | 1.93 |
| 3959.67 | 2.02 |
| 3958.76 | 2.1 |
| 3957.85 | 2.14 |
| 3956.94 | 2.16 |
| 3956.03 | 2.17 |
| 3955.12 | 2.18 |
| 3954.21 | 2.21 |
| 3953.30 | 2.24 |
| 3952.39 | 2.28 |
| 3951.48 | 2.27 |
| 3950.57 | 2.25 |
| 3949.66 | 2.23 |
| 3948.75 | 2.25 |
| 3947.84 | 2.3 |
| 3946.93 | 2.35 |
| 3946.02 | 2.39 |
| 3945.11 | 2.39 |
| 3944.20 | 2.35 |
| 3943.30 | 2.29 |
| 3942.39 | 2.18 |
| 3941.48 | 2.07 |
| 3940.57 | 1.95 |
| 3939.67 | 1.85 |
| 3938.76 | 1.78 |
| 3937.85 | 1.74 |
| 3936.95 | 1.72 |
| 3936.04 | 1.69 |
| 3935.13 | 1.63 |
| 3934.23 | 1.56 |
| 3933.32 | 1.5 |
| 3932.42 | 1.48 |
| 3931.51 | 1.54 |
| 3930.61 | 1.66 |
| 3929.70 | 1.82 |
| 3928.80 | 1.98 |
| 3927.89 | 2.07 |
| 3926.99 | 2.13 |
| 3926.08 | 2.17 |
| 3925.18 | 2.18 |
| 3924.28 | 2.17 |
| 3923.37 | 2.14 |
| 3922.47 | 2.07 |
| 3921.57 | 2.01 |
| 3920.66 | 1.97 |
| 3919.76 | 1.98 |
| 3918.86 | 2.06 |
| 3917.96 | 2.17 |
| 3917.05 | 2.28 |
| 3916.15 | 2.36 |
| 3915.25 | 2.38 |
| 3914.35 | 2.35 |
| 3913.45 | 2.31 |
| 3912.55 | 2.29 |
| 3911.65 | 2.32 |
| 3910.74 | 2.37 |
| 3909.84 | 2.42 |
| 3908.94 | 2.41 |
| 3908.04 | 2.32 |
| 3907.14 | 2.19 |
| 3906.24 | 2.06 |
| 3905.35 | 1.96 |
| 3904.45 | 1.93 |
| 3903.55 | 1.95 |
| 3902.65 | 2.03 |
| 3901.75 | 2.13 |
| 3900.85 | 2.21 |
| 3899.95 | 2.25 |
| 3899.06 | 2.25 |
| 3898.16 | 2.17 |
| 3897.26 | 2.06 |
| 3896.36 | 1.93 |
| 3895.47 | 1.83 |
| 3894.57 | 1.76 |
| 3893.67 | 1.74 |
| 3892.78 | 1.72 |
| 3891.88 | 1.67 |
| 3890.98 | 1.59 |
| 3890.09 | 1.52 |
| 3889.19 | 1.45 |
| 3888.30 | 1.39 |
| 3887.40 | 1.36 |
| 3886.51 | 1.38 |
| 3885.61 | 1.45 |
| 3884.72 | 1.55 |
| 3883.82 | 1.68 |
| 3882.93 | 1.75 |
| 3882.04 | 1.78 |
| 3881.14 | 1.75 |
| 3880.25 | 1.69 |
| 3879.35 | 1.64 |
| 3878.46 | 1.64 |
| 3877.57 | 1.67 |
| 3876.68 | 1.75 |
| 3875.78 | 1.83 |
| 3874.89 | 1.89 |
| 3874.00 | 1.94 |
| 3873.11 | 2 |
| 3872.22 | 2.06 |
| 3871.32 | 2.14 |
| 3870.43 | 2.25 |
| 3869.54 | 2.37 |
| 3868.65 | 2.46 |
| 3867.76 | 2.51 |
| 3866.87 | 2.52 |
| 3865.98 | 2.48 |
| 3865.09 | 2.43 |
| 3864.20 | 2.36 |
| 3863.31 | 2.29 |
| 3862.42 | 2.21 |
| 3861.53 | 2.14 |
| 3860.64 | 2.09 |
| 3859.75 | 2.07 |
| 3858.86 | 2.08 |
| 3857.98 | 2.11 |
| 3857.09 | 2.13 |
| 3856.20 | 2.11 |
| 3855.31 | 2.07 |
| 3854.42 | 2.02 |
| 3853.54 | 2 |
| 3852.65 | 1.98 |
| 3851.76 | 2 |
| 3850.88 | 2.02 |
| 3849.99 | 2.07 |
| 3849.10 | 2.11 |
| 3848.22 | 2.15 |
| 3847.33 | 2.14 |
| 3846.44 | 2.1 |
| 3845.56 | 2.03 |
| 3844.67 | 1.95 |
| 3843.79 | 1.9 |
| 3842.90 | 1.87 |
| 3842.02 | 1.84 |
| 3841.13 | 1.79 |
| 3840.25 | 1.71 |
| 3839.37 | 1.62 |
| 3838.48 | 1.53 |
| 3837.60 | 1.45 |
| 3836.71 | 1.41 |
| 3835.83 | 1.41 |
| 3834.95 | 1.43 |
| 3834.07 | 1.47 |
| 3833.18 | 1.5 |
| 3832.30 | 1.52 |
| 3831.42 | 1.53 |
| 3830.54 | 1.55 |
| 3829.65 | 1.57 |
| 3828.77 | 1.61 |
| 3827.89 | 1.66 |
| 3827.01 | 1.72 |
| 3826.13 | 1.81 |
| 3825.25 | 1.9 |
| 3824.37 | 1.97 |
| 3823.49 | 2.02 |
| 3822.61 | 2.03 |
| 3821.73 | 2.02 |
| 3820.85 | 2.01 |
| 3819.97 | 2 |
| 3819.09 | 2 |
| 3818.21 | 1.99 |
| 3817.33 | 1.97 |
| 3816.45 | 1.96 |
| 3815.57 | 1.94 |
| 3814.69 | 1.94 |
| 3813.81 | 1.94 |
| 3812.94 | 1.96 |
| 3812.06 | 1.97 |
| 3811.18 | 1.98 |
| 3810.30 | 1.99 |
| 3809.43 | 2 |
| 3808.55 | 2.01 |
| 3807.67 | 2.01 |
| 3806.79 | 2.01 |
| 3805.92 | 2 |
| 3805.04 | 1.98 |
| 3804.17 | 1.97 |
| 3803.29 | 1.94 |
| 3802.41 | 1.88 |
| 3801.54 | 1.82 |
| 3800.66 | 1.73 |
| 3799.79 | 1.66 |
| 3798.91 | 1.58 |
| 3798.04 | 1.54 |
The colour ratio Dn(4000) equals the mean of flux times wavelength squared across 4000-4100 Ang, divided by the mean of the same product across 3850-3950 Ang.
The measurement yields 1.31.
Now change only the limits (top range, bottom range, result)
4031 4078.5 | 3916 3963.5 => 1.28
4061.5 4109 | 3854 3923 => 1.25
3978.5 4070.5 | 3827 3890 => 1.42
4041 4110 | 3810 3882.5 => 1.36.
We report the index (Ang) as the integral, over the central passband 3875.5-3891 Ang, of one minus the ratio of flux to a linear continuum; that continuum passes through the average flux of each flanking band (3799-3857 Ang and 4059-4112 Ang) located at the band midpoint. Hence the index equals 2.8 Ang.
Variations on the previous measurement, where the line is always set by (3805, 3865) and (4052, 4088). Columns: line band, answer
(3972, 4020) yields -1.0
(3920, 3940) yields 2.4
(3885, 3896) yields 2.5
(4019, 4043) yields -2.0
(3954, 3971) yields 3.9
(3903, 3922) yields -1.0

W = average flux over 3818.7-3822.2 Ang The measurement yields 2.01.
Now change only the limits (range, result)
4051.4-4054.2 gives 2.36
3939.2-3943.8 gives 2.07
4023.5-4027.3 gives 2.54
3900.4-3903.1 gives 2.12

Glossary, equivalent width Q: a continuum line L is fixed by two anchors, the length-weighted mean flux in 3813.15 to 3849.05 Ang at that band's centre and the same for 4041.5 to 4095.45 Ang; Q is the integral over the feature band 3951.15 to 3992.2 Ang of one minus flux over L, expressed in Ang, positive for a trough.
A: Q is 4.6 Ang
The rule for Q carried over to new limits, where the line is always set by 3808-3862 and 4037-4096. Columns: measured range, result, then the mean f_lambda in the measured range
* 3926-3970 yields 5.2 Ang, 1.89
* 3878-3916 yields 2.0 Ang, 1.92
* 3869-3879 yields 0.1 Ang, 1.96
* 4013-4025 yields -1.5 Ang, 2.59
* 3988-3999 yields -0.6 Ang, 2.38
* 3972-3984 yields 1.7 Ang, 1.9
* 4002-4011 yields -0.6 Ang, 2.43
